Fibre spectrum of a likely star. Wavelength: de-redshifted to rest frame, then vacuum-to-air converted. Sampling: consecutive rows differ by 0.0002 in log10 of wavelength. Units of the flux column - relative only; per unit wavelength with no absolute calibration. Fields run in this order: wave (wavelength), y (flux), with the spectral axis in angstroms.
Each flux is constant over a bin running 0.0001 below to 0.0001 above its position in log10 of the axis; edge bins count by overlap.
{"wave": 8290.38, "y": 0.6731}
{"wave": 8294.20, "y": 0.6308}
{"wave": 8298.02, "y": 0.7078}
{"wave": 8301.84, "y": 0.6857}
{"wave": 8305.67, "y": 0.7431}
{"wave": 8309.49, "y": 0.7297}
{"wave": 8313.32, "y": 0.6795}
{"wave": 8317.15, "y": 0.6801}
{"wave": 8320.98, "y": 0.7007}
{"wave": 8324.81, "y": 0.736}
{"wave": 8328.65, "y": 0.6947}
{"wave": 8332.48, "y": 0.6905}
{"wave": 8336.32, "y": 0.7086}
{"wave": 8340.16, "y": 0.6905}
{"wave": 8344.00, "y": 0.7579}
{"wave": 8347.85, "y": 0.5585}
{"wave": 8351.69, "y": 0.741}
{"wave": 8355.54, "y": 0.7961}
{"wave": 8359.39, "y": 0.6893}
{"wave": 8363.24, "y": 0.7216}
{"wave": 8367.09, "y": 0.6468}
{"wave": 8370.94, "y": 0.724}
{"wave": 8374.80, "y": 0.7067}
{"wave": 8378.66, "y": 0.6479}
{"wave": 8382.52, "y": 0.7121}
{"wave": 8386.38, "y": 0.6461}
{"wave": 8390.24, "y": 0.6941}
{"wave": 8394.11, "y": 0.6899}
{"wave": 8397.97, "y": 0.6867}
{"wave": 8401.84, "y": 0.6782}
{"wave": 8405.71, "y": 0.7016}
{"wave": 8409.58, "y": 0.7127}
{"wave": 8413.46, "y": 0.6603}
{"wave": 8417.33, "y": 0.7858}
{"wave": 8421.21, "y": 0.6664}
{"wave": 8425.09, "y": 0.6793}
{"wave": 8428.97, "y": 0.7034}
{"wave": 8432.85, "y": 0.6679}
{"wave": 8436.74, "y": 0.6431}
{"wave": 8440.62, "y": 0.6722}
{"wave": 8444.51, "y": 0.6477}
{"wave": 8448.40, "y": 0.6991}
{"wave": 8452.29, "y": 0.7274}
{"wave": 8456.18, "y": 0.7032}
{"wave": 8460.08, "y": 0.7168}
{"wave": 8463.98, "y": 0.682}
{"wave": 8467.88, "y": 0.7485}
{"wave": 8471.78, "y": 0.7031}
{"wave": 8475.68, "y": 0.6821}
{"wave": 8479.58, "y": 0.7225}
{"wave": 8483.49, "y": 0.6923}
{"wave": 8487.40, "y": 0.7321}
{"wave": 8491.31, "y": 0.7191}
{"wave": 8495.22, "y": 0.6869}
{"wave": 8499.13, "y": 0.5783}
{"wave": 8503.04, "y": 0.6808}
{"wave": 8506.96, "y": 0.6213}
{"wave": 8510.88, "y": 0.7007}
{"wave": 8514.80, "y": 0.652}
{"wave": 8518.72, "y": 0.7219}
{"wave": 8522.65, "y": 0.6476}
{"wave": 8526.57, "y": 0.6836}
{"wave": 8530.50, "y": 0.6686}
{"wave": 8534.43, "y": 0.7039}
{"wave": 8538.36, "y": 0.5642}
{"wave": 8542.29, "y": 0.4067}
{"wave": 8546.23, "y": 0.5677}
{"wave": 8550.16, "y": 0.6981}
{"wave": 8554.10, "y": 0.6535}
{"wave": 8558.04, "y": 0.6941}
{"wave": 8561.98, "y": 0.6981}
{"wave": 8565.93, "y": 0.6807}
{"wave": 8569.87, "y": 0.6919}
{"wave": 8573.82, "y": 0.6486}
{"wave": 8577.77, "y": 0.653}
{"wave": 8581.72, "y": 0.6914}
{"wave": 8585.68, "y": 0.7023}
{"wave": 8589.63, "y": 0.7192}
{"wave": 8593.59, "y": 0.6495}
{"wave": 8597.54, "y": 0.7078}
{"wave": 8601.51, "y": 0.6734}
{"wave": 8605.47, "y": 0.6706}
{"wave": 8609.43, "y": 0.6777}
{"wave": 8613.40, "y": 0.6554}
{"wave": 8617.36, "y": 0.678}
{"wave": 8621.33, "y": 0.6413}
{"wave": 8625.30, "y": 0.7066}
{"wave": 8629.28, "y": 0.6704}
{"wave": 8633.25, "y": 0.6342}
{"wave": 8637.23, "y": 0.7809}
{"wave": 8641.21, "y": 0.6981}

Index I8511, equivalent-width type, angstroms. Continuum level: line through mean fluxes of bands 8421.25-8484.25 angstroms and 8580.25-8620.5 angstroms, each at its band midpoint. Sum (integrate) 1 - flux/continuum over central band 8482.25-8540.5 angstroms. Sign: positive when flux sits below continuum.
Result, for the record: 1.6 angstroms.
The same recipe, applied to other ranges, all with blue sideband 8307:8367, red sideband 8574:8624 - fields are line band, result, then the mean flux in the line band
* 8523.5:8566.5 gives 2.82 angstroms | 0.637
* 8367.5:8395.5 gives 0.50 angstroms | 0.686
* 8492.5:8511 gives 0.93 angstroms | 0.652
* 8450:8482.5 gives -0.94 angstroms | 0.71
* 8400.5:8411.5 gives -0.03 angstroms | 0.699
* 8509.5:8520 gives -0.06 angstroms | 0.689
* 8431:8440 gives 0.46 angstroms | 0.658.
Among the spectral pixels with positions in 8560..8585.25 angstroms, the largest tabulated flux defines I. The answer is 0.6981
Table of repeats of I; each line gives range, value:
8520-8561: 0.7039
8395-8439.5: 0.7858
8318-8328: 0.736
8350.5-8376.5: 0.7961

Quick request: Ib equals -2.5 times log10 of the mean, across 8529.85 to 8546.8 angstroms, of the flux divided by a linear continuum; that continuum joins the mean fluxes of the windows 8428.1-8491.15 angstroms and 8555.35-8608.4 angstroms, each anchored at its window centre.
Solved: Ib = 0.19 mag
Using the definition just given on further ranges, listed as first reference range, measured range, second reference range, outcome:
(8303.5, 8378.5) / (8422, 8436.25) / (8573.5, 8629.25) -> 0.027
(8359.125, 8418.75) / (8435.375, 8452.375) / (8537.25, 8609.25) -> 0.013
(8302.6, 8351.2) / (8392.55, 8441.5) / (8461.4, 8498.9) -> 0.018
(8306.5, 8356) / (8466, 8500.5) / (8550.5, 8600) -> -0.012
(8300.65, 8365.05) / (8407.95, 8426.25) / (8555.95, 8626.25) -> -0.006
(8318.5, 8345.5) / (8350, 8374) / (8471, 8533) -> -0.021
